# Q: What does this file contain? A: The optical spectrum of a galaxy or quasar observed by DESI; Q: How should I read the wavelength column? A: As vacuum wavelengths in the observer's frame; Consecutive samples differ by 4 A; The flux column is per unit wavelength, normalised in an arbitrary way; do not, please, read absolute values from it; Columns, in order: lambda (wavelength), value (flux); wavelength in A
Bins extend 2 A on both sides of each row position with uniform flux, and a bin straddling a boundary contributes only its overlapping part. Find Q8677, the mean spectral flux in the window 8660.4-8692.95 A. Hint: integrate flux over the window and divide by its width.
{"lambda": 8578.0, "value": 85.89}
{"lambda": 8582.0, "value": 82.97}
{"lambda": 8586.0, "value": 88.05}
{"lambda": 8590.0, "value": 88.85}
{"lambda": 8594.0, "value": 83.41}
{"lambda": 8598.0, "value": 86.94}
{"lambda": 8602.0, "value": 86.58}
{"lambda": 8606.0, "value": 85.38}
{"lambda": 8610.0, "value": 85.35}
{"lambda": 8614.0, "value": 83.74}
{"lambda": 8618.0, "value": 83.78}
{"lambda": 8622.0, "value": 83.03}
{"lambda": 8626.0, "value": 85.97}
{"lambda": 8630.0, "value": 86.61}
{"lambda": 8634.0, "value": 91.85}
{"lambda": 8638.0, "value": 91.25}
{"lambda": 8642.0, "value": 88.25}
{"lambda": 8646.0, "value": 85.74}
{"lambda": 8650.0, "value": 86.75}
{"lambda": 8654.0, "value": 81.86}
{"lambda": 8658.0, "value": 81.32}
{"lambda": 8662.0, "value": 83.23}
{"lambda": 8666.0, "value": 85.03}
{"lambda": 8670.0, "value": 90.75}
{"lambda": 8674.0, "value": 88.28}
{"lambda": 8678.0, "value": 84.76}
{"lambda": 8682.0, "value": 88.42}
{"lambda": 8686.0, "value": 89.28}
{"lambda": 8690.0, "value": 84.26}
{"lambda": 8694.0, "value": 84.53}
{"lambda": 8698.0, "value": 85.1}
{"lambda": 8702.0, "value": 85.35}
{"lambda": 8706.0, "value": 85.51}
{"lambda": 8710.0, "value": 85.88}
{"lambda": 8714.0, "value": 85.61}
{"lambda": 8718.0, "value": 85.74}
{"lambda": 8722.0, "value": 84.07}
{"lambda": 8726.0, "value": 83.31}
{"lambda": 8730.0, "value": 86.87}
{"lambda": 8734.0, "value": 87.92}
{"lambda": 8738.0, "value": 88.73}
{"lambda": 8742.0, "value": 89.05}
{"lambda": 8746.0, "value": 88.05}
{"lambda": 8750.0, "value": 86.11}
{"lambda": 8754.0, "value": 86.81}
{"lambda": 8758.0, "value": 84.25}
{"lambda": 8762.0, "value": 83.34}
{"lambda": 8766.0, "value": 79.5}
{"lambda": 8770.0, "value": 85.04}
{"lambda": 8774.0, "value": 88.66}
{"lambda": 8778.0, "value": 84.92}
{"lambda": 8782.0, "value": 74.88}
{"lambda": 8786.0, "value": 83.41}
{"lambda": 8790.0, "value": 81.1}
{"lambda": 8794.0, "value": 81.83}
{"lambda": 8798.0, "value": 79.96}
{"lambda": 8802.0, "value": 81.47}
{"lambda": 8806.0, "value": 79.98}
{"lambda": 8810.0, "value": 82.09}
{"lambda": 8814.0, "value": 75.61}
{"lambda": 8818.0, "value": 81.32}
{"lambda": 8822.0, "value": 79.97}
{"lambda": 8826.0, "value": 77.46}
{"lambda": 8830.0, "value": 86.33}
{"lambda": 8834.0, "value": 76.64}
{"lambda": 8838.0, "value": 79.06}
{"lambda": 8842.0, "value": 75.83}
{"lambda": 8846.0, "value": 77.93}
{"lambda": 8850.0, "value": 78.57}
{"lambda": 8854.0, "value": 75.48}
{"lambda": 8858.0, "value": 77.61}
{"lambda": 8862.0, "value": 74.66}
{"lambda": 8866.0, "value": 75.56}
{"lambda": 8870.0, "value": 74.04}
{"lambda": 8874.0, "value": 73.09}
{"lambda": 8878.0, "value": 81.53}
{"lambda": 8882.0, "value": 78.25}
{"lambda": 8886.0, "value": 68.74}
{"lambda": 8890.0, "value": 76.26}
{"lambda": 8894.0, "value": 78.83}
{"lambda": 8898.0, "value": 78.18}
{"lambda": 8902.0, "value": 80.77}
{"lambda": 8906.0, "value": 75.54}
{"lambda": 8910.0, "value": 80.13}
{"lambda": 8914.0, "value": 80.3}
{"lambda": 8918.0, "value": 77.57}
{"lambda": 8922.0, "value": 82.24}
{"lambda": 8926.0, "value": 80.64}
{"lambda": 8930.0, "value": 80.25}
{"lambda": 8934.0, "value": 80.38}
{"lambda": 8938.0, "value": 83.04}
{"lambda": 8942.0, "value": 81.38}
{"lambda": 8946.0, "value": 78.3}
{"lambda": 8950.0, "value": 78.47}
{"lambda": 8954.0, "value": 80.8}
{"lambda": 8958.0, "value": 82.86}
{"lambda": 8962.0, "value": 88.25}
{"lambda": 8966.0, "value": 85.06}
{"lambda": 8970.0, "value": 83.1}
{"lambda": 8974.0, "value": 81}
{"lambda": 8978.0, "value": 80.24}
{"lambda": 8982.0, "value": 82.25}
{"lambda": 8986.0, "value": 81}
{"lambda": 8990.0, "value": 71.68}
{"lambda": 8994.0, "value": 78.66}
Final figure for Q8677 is 86.7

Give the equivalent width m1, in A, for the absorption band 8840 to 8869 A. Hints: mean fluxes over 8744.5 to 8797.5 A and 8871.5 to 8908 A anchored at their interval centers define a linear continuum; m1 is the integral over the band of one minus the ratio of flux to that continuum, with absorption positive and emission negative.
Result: 0.9 A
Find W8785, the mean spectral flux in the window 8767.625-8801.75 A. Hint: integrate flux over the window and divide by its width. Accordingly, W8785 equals 82.4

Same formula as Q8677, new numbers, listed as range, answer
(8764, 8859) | 80.2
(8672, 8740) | 86.1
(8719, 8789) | 85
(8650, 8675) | 85.1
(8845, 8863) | 76.9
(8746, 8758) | 86.4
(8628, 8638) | 89.6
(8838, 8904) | 76.7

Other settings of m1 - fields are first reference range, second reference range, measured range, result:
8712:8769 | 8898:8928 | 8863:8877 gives 1.1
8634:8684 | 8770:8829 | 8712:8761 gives -1.6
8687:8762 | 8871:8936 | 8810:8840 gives 0.7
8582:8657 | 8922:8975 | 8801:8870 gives 4.1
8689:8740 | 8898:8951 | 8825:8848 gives 0.9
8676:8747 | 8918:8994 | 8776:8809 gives 1.4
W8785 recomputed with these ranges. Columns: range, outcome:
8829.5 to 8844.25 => 78.7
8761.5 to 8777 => 84.3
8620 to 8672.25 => 86.3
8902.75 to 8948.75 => 80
